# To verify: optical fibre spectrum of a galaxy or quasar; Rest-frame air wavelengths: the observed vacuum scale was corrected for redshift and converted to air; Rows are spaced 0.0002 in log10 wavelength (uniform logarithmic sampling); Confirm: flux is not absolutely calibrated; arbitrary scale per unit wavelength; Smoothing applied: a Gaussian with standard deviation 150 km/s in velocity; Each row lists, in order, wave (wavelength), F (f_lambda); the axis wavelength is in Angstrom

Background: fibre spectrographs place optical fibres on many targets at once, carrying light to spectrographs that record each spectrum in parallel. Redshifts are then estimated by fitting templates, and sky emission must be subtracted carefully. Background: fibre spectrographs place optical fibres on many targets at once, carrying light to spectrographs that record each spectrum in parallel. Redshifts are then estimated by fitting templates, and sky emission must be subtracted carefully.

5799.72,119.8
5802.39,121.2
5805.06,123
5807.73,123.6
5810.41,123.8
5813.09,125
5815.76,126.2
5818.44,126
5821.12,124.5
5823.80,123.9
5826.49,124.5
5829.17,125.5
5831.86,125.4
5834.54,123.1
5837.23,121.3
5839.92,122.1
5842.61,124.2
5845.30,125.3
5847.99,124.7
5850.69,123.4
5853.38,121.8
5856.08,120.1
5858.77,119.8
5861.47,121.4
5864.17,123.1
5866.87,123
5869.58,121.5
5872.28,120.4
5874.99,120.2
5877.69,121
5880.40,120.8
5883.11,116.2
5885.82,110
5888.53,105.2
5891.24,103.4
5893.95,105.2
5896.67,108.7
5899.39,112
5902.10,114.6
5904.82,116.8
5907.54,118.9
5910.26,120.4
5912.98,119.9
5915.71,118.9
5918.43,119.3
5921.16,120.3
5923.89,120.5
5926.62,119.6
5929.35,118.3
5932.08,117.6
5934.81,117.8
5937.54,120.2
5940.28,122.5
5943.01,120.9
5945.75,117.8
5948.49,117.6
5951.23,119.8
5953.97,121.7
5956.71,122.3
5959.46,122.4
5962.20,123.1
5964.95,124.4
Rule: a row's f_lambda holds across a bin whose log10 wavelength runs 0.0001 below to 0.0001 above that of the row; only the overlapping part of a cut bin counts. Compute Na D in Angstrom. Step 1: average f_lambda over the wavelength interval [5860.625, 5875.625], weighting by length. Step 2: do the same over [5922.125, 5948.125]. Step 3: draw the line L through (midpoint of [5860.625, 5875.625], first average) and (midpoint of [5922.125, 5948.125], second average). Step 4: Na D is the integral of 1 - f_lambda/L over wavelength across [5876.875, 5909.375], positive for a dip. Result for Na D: 2.2 Angstrom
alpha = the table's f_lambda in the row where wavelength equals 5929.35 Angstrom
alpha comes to 118.3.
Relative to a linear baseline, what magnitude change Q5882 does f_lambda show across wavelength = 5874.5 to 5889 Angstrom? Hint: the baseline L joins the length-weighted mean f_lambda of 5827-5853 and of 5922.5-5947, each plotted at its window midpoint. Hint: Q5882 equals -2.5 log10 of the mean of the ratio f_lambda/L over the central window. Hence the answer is 0.05 mag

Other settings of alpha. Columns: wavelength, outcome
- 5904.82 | 116.8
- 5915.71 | 118.9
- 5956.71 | 122.3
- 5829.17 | 125.5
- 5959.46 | 122.4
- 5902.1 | 114.6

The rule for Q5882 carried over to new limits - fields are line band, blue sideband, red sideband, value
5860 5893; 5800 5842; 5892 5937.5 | 0.02 mag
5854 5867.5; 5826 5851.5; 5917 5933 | 0.01 mag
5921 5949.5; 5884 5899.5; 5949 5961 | -0.02 mag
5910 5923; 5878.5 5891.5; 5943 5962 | -0.03 mag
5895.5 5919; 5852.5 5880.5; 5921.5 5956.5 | 0.03 mag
